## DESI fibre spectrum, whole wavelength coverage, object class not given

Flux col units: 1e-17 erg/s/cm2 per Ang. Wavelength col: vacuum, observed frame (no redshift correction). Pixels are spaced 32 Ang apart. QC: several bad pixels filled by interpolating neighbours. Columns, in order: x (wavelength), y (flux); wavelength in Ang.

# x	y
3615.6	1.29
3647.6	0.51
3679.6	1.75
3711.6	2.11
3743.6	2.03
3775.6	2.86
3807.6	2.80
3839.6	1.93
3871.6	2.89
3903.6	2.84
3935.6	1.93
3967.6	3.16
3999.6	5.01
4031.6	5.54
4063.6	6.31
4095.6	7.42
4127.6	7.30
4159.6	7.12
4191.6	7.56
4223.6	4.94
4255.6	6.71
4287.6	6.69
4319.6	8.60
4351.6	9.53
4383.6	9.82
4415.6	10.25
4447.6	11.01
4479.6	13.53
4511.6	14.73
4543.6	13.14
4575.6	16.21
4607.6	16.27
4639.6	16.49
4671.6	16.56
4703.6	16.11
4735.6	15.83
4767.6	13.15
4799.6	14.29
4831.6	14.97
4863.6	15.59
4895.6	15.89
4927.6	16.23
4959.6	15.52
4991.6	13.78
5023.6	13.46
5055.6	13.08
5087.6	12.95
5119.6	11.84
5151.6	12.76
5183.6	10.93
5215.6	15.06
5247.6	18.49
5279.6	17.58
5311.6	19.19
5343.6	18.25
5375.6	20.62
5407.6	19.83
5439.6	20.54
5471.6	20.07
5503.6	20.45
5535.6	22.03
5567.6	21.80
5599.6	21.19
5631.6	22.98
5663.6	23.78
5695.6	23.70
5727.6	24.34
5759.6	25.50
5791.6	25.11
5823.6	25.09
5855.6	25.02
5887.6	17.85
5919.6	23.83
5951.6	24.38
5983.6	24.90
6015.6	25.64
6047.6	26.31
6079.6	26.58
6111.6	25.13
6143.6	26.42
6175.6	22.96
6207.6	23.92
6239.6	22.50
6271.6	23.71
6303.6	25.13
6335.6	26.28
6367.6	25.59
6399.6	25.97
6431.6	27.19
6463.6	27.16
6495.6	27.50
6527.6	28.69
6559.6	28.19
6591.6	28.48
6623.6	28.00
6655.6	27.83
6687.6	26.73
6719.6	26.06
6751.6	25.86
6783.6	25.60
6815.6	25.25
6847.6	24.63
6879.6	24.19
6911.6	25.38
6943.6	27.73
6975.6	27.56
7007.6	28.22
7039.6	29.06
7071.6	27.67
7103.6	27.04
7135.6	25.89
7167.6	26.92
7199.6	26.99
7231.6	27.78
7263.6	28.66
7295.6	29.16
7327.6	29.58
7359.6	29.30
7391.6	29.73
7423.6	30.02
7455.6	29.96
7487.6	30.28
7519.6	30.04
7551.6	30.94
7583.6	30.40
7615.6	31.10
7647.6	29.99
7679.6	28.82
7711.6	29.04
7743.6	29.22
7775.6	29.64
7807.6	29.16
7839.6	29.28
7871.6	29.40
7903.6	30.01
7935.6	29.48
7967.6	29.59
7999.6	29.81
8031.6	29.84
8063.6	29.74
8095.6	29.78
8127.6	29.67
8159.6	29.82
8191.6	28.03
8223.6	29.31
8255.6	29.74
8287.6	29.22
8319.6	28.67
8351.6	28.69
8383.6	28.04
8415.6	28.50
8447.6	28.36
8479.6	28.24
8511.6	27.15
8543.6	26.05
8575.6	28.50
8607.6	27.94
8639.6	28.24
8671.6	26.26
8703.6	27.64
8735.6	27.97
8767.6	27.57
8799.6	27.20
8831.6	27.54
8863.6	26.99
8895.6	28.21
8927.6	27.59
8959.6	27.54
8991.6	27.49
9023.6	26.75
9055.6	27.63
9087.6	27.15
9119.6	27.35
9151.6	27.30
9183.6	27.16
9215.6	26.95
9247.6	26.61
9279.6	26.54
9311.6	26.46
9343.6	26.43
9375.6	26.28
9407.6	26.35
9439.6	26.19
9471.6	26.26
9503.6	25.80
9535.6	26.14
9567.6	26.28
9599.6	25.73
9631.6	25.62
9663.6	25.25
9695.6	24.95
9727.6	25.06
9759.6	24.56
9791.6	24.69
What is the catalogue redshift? 0.000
